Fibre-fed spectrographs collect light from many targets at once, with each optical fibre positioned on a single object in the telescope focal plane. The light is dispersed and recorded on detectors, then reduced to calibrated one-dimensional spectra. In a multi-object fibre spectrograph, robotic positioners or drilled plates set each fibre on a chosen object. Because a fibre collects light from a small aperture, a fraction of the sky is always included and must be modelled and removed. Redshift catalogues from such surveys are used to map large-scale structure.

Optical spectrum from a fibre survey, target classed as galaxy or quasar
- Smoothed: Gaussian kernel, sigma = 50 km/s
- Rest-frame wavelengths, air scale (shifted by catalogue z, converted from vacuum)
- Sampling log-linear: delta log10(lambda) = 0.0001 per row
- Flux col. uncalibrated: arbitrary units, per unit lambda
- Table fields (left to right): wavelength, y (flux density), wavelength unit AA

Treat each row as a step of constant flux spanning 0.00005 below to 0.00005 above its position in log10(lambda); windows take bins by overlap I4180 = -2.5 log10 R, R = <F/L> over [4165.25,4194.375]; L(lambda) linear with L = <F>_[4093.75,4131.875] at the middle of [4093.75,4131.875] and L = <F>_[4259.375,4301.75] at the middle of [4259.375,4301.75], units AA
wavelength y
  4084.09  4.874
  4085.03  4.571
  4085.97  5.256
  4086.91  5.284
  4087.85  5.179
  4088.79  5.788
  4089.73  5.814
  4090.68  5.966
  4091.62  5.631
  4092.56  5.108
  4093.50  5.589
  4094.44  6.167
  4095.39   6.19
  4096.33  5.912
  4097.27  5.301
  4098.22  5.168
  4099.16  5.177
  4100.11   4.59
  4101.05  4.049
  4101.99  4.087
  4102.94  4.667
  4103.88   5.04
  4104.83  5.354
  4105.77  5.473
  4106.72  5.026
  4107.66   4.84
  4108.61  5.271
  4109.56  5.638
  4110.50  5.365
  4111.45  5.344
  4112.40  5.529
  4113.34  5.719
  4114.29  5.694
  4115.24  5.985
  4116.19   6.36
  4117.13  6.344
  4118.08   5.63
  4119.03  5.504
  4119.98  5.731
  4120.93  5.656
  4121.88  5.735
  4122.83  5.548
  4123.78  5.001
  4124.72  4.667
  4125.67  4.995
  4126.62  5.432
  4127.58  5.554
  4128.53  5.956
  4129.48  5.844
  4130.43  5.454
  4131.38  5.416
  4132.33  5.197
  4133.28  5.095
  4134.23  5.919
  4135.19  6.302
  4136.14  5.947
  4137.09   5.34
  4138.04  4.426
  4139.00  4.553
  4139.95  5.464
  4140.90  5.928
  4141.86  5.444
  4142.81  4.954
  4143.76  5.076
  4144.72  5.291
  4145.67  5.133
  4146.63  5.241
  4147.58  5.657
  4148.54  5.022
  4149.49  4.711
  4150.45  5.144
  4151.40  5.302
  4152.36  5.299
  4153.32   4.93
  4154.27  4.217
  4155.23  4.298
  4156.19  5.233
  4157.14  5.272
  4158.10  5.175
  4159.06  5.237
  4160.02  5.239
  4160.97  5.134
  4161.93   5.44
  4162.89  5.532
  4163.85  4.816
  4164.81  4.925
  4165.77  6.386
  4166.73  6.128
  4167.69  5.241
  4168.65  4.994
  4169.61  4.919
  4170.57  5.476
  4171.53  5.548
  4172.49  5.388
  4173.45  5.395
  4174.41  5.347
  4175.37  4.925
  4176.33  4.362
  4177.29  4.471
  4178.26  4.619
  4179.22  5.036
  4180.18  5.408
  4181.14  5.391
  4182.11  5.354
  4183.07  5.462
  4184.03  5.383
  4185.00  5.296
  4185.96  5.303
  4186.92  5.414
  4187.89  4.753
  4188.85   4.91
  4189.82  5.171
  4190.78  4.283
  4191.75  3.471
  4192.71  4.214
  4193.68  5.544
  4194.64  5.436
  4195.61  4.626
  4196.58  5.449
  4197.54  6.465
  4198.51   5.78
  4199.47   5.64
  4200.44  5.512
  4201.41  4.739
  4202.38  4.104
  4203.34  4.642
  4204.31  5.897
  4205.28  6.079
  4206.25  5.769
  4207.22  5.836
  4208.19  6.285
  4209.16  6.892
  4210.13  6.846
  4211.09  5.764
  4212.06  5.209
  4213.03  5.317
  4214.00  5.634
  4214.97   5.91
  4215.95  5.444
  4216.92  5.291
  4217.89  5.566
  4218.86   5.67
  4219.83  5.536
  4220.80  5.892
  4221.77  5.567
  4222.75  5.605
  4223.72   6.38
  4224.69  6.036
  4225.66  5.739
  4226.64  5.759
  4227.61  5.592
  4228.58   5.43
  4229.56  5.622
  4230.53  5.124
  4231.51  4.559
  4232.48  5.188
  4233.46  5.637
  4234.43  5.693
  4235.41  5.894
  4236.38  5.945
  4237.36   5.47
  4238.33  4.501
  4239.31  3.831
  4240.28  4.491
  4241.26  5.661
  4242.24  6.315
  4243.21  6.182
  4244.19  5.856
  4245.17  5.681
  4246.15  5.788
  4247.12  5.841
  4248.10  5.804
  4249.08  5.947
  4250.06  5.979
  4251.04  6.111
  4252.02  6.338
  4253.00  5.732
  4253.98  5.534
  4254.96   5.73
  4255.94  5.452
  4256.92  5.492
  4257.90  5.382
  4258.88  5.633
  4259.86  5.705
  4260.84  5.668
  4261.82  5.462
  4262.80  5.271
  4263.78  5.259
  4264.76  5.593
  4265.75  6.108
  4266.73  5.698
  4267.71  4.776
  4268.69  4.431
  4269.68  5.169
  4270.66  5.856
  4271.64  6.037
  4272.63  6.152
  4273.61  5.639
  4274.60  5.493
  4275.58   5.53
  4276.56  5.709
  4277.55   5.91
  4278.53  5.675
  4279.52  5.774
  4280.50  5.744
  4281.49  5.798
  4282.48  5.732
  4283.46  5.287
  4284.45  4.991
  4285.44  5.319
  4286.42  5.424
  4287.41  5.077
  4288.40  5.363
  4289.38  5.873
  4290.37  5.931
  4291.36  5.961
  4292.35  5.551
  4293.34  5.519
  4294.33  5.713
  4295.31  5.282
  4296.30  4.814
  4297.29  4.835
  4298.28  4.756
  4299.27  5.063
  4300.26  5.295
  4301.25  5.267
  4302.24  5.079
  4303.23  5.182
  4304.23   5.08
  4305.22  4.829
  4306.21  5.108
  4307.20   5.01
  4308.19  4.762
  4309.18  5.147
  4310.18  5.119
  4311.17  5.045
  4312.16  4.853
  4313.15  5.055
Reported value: 0.06 mag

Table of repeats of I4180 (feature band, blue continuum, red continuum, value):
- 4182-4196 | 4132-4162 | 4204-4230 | 0.12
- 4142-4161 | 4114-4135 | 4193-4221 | 0.10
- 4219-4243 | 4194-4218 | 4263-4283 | 0.02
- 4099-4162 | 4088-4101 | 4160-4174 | 0.03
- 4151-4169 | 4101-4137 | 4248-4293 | 0.06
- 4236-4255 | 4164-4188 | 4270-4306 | -0.05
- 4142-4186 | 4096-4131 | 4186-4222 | 0.04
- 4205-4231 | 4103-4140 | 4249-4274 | -0.04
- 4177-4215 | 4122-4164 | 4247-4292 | 0.02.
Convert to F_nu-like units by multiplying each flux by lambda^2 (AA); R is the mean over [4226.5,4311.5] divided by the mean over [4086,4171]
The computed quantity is 1.09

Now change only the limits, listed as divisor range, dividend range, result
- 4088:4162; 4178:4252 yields 1.07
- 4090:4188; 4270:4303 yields 1.11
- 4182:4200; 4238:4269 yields 1.11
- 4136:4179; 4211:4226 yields 1.13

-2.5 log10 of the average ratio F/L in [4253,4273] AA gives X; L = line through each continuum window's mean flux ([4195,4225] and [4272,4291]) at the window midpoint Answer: 0.02 mag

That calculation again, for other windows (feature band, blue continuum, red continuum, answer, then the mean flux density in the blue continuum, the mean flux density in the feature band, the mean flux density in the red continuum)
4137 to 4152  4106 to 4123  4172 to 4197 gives 0.04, 5.6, 5.16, 5.01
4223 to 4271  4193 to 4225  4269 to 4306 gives 0.00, 5.64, 5.56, 5.44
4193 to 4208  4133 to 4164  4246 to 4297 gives -0.01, 5.21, 5.43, 5.59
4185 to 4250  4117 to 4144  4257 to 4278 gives 0.01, 5.44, 5.48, 5.55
